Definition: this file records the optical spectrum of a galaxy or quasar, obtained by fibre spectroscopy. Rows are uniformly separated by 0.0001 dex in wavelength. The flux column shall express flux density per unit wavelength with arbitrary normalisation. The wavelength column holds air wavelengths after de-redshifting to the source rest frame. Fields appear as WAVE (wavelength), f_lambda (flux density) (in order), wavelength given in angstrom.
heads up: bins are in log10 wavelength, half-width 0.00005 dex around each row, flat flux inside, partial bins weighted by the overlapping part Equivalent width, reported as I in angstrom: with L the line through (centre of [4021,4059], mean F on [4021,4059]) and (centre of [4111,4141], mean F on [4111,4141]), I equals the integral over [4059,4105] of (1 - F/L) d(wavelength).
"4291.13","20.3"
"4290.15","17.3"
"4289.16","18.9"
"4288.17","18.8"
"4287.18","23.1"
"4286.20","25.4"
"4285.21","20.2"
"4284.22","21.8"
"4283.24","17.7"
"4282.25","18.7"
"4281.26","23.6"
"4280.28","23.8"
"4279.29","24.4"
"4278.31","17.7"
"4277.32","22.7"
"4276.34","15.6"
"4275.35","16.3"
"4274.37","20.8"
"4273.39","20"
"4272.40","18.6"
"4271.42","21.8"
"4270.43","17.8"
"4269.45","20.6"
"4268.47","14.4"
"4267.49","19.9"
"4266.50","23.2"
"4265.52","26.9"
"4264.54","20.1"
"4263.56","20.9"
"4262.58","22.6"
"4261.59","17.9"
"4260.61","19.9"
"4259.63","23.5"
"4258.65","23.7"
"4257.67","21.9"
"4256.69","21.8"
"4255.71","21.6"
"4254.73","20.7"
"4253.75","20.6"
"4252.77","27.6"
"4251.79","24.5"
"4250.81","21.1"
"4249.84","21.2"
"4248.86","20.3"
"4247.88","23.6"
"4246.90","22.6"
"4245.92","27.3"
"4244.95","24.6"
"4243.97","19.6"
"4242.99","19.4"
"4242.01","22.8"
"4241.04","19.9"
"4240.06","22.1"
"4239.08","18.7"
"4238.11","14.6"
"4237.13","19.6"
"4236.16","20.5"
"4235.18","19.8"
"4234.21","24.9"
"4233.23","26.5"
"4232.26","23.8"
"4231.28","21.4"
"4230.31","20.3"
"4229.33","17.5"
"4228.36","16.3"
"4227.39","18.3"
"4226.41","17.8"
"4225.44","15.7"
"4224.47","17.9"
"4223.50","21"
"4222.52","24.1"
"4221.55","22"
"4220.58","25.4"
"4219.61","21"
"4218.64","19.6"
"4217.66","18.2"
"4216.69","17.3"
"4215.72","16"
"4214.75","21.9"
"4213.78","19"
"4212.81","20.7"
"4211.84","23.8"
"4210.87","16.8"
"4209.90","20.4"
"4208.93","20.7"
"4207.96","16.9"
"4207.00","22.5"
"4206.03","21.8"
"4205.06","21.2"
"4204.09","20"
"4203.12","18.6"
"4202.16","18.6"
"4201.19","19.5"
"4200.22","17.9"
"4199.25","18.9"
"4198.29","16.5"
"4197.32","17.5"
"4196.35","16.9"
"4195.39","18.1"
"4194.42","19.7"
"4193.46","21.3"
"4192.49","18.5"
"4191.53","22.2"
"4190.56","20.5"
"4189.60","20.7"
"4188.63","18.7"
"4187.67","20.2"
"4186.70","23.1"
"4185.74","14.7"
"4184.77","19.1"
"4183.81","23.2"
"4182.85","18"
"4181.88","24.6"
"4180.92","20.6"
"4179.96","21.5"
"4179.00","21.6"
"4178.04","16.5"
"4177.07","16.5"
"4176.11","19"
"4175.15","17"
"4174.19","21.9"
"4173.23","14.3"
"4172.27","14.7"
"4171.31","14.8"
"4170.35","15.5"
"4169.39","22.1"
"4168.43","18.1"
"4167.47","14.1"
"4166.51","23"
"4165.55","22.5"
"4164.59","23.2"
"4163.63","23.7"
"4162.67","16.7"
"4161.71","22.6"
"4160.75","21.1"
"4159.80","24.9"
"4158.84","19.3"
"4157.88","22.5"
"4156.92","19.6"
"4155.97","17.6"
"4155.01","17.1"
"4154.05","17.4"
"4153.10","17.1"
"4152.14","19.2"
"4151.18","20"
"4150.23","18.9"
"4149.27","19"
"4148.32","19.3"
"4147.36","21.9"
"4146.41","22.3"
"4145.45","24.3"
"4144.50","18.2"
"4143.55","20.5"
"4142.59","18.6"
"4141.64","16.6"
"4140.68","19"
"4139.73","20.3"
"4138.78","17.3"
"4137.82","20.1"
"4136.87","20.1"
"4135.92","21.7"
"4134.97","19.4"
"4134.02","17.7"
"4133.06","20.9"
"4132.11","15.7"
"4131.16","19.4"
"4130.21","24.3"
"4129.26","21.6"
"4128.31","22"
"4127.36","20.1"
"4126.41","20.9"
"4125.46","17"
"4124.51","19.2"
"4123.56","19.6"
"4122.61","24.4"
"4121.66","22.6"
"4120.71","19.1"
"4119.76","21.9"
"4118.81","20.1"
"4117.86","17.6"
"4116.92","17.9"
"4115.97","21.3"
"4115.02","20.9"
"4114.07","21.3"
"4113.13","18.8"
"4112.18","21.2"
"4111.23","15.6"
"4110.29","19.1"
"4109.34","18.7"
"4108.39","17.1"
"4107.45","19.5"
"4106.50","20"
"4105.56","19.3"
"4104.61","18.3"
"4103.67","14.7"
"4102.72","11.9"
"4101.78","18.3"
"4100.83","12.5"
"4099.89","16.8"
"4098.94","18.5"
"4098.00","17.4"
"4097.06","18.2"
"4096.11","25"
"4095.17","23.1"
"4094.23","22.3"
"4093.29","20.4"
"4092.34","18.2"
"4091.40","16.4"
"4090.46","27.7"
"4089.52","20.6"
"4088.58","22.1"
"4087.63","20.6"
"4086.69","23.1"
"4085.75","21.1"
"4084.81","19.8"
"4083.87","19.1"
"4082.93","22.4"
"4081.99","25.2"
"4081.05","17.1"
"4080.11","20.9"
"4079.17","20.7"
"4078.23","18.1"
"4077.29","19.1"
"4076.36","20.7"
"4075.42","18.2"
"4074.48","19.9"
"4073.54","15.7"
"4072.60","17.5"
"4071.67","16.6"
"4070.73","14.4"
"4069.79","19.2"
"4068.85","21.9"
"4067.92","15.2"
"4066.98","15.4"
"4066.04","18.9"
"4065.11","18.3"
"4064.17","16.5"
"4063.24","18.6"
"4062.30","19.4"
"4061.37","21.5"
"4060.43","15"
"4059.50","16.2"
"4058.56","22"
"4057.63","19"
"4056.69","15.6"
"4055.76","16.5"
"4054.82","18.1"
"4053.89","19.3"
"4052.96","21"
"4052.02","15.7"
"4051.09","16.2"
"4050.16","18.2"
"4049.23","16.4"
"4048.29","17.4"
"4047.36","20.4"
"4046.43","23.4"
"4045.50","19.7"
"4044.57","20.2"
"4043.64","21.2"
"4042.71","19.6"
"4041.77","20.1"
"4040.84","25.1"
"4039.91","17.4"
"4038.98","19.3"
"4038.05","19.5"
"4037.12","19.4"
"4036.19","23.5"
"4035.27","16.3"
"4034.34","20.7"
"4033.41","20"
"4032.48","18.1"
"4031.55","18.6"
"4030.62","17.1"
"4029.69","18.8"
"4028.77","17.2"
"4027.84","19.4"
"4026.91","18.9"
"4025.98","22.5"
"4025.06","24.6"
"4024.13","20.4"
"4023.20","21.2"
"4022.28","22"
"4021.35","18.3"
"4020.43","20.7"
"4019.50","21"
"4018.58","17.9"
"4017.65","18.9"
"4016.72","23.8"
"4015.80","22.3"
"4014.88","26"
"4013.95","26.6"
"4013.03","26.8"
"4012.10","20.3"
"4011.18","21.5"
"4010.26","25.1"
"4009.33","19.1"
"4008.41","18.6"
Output 1.8 angstrom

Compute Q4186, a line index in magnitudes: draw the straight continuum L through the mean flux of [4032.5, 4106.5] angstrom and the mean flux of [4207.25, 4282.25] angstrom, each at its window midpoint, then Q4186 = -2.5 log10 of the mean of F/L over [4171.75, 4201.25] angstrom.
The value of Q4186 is 0.06 mag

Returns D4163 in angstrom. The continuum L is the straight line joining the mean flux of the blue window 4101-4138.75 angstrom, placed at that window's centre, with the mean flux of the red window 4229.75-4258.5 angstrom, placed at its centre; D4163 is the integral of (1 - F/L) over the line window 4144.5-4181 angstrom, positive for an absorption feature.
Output 1.35 angstrom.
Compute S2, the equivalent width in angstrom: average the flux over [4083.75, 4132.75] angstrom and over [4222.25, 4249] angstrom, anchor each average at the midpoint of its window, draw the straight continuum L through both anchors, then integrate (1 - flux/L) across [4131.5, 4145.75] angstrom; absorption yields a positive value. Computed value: 0.44 angstrom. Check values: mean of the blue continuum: 19.7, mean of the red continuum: 20.7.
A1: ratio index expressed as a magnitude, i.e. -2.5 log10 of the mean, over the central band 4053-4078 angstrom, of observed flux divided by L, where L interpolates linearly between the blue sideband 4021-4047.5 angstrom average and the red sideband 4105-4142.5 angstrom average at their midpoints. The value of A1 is 0.108 mag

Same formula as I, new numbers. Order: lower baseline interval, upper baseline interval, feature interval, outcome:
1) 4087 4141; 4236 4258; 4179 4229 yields 2.9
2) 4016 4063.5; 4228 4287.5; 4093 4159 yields 2.3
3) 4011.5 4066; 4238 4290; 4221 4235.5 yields 0.3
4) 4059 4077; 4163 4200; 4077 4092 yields -2.3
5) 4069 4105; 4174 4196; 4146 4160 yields 0.0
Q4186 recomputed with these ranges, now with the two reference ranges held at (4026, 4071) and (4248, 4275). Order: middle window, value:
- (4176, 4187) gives 0.027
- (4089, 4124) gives 0.006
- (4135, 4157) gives 0.029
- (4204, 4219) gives 0.048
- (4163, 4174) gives 0.078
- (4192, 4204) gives 0.109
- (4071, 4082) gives 0.018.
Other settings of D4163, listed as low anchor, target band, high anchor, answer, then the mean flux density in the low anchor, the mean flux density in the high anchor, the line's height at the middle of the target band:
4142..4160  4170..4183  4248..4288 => 1.1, 19.8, 21.1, 20.1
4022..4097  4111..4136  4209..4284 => -0.2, 19.5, 20.8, 19.9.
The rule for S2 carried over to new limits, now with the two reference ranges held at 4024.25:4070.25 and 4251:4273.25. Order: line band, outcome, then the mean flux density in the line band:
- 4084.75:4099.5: -1.05 angstrom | 20.9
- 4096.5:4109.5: 1.59 angstrom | 17.2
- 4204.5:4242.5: 1.29 angstrom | 20.2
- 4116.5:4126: -0.06 angstrom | 20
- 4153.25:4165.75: -0.15 angstrom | 20.5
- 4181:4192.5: 0.09 angstrom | 20.4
